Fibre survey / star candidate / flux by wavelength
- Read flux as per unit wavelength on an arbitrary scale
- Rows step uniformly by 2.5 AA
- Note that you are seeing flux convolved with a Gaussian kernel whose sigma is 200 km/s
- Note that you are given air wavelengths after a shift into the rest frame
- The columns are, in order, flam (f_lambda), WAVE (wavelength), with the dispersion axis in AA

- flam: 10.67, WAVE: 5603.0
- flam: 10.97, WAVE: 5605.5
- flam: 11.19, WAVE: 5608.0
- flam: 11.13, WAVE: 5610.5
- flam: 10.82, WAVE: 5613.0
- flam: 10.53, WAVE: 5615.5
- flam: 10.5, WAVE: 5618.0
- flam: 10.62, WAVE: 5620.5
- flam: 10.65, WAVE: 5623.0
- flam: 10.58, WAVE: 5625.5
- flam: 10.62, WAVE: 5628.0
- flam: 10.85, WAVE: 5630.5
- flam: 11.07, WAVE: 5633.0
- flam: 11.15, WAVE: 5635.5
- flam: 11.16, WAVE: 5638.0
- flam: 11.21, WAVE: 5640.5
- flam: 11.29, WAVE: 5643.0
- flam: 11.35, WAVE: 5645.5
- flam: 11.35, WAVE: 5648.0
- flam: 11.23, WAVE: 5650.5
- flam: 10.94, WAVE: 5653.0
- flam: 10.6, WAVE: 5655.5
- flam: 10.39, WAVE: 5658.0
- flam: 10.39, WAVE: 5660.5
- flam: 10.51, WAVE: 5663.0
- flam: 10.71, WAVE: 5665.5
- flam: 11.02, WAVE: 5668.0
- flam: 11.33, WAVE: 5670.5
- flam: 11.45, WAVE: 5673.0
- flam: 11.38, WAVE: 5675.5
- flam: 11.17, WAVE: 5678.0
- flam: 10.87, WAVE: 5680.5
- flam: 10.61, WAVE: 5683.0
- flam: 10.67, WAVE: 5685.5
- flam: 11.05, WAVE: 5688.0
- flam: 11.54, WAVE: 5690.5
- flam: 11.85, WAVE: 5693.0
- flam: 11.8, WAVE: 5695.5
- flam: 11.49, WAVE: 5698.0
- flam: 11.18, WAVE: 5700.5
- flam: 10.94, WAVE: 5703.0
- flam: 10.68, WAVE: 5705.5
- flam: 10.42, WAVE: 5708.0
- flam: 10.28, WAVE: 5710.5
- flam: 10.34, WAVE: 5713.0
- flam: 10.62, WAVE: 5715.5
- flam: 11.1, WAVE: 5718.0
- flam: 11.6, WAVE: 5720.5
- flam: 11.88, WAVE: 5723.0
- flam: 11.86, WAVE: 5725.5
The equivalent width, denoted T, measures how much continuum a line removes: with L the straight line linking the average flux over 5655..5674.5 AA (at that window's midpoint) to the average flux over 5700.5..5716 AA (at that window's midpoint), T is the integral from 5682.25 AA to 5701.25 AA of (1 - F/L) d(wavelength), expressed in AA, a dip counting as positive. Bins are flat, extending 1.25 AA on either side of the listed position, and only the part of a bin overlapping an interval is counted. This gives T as -1.1 AA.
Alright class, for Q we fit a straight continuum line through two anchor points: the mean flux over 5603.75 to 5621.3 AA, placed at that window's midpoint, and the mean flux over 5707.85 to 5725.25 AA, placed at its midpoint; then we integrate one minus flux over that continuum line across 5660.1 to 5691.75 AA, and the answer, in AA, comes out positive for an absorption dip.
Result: -0.2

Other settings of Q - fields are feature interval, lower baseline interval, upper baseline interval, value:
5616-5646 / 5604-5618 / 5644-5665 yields -0.1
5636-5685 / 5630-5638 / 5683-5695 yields 0.7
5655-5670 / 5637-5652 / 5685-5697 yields 0.9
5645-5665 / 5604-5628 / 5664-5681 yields 0.4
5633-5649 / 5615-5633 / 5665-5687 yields -0.7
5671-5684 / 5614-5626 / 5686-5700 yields 0.2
